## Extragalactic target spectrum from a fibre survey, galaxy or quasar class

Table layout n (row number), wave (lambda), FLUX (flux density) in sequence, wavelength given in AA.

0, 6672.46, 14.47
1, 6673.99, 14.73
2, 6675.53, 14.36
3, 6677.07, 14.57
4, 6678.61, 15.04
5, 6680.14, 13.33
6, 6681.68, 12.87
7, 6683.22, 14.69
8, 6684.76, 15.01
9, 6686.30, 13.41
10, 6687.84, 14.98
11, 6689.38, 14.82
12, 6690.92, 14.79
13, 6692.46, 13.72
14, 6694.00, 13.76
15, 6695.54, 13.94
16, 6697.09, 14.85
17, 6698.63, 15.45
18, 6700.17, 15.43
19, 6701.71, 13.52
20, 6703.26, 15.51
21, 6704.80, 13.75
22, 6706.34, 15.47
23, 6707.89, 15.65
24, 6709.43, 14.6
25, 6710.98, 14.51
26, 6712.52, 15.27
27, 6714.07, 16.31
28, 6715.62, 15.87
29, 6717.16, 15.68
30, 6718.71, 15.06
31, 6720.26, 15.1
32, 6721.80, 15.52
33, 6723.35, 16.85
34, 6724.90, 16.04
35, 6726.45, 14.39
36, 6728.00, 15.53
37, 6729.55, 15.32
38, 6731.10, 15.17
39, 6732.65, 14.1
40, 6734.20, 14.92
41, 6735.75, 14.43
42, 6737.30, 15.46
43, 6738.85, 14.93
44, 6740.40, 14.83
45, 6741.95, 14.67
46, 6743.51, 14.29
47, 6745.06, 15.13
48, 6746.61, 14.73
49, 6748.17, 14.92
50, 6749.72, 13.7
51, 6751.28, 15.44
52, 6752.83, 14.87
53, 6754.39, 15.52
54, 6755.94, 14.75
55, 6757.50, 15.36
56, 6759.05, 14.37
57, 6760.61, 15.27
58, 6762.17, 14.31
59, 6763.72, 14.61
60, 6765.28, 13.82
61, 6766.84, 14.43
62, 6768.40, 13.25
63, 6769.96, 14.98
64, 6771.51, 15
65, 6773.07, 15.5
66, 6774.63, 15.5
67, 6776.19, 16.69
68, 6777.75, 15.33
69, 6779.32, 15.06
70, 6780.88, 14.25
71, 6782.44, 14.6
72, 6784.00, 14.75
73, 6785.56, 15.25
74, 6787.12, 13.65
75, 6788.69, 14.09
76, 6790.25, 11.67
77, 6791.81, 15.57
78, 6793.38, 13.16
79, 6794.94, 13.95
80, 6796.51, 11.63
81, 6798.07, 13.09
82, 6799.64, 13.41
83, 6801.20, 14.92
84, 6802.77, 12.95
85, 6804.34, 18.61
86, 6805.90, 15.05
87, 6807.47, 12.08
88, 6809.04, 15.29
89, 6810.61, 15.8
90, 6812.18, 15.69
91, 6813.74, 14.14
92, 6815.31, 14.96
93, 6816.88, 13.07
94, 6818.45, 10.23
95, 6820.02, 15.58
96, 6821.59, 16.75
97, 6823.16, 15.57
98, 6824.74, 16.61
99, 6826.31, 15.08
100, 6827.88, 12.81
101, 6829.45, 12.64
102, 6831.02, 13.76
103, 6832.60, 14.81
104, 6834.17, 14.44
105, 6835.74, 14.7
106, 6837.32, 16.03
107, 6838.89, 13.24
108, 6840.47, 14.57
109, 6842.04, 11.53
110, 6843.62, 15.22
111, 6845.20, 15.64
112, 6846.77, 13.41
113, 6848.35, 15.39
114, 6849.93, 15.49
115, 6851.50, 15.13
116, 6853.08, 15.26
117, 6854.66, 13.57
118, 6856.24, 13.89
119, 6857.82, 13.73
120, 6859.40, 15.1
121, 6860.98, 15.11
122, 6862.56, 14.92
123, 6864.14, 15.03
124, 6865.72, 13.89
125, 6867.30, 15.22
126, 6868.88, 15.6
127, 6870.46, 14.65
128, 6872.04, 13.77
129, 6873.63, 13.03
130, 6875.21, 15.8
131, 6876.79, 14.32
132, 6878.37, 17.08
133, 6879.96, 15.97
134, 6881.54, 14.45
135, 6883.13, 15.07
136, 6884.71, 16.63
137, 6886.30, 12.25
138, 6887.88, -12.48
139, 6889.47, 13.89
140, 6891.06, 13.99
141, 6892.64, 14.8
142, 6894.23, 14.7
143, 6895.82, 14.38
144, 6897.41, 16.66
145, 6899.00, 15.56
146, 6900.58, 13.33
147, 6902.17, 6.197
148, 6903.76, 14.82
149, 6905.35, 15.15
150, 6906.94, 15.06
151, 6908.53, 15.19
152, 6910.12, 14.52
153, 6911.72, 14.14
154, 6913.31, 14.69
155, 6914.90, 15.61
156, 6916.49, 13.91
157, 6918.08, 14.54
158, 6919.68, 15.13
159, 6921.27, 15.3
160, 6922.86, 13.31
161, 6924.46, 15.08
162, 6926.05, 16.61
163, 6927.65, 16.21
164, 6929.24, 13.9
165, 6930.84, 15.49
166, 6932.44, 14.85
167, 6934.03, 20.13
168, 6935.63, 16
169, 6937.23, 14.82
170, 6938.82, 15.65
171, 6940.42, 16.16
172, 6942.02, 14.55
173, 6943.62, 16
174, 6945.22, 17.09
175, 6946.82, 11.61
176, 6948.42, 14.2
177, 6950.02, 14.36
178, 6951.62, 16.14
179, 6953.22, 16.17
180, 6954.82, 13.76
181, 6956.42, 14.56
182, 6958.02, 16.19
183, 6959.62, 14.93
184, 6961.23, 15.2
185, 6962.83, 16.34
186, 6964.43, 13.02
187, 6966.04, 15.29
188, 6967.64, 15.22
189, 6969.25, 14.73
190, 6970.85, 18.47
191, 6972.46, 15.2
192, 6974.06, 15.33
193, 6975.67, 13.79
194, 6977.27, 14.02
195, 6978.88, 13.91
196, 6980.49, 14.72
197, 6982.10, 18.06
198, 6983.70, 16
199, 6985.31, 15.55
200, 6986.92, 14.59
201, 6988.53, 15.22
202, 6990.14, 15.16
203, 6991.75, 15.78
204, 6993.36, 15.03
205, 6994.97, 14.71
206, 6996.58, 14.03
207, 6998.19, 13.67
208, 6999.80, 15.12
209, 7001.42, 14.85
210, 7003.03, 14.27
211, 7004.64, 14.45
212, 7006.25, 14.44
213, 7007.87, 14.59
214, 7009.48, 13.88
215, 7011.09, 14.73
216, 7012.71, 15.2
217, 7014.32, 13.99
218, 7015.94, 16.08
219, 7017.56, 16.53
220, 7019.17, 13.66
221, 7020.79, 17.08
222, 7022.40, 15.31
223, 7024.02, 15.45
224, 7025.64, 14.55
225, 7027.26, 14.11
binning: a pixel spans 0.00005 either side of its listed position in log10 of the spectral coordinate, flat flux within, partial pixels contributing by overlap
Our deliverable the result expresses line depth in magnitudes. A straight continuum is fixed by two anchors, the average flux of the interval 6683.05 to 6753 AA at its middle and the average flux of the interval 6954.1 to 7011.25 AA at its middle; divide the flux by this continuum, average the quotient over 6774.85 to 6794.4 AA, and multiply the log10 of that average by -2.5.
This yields 0.03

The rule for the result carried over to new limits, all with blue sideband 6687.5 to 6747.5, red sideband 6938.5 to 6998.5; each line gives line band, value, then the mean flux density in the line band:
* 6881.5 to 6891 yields 0.455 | 9.92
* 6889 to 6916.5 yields 0.060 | 14.3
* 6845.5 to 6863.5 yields 0.029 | 14.7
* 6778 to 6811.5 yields 0.058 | 14.2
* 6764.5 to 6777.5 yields 0.007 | 14.9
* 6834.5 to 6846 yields 0.047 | 14.4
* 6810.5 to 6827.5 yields 0.019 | 14.8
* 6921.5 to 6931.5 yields 0.000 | 15.1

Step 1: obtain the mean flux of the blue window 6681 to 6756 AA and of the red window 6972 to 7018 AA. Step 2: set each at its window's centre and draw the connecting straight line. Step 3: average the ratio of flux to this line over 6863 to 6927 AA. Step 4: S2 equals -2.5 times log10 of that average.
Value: 0.07 mag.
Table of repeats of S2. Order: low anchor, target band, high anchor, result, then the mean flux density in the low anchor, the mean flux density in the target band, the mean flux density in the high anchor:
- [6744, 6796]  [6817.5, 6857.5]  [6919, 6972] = 0.03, 14.6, 14.4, 15.3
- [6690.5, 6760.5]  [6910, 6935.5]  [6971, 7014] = -0.02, 15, 15.3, 14.9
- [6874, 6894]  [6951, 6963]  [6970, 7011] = -0.08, 12.7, 15.4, 15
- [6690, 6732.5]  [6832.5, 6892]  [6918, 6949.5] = 0.10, 15.1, 13.9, 15.3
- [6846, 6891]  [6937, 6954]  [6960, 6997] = -0.03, 13.8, 15.2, 15.2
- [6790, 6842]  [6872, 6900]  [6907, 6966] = 0.11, 14.3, 13.3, 15.1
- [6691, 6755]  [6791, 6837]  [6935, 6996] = 0.05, 15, 14.4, 15.2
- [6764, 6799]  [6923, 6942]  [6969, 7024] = -0.06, 14.3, 15.8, 15.1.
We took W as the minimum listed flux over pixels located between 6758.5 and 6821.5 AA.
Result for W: 10.23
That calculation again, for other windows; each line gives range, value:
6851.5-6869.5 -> 13.57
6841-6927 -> -12.48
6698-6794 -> 11.67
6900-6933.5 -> 6.197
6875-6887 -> 12.25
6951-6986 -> 13.02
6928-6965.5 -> 11.61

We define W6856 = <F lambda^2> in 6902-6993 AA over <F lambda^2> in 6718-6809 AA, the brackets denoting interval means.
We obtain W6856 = 1.09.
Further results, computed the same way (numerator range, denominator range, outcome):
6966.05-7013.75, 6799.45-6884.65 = 1.07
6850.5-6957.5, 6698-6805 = 1.02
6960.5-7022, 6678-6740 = 1.10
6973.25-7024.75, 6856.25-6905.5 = 1.14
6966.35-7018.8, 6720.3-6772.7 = 1.08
